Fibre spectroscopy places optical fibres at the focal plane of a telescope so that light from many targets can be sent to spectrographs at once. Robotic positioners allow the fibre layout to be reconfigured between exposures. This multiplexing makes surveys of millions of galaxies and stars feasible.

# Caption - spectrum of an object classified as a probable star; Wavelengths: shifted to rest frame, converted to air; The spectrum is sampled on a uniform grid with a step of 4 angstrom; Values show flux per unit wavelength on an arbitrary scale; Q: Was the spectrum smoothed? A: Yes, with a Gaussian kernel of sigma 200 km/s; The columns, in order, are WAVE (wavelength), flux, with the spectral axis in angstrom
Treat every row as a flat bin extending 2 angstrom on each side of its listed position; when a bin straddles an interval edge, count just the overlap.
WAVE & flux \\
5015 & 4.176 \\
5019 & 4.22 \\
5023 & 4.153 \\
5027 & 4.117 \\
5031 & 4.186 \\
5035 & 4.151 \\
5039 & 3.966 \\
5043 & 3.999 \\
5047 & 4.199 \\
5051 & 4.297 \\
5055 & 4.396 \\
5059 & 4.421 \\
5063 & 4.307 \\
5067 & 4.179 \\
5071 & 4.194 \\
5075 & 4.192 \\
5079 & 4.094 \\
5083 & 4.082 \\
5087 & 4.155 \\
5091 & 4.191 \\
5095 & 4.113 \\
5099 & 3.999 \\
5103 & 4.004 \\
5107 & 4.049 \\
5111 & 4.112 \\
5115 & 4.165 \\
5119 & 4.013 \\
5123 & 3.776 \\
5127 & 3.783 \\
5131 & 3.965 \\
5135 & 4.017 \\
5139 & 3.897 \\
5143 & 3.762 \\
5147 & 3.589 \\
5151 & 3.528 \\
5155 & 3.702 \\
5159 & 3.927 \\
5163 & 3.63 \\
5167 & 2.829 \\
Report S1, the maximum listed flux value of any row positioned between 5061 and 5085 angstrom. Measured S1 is 4.307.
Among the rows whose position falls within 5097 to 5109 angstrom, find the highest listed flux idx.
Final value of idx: 4.049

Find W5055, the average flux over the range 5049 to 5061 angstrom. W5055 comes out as 4.37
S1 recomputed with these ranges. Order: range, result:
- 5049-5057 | 4.396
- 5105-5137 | 4.165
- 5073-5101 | 4.192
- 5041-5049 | 4.199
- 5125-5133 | 3.965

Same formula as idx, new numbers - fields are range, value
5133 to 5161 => 4.017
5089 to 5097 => 4.191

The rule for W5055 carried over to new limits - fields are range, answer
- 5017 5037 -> 4.17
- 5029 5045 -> 4.08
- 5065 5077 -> 4.19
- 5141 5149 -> 3.68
